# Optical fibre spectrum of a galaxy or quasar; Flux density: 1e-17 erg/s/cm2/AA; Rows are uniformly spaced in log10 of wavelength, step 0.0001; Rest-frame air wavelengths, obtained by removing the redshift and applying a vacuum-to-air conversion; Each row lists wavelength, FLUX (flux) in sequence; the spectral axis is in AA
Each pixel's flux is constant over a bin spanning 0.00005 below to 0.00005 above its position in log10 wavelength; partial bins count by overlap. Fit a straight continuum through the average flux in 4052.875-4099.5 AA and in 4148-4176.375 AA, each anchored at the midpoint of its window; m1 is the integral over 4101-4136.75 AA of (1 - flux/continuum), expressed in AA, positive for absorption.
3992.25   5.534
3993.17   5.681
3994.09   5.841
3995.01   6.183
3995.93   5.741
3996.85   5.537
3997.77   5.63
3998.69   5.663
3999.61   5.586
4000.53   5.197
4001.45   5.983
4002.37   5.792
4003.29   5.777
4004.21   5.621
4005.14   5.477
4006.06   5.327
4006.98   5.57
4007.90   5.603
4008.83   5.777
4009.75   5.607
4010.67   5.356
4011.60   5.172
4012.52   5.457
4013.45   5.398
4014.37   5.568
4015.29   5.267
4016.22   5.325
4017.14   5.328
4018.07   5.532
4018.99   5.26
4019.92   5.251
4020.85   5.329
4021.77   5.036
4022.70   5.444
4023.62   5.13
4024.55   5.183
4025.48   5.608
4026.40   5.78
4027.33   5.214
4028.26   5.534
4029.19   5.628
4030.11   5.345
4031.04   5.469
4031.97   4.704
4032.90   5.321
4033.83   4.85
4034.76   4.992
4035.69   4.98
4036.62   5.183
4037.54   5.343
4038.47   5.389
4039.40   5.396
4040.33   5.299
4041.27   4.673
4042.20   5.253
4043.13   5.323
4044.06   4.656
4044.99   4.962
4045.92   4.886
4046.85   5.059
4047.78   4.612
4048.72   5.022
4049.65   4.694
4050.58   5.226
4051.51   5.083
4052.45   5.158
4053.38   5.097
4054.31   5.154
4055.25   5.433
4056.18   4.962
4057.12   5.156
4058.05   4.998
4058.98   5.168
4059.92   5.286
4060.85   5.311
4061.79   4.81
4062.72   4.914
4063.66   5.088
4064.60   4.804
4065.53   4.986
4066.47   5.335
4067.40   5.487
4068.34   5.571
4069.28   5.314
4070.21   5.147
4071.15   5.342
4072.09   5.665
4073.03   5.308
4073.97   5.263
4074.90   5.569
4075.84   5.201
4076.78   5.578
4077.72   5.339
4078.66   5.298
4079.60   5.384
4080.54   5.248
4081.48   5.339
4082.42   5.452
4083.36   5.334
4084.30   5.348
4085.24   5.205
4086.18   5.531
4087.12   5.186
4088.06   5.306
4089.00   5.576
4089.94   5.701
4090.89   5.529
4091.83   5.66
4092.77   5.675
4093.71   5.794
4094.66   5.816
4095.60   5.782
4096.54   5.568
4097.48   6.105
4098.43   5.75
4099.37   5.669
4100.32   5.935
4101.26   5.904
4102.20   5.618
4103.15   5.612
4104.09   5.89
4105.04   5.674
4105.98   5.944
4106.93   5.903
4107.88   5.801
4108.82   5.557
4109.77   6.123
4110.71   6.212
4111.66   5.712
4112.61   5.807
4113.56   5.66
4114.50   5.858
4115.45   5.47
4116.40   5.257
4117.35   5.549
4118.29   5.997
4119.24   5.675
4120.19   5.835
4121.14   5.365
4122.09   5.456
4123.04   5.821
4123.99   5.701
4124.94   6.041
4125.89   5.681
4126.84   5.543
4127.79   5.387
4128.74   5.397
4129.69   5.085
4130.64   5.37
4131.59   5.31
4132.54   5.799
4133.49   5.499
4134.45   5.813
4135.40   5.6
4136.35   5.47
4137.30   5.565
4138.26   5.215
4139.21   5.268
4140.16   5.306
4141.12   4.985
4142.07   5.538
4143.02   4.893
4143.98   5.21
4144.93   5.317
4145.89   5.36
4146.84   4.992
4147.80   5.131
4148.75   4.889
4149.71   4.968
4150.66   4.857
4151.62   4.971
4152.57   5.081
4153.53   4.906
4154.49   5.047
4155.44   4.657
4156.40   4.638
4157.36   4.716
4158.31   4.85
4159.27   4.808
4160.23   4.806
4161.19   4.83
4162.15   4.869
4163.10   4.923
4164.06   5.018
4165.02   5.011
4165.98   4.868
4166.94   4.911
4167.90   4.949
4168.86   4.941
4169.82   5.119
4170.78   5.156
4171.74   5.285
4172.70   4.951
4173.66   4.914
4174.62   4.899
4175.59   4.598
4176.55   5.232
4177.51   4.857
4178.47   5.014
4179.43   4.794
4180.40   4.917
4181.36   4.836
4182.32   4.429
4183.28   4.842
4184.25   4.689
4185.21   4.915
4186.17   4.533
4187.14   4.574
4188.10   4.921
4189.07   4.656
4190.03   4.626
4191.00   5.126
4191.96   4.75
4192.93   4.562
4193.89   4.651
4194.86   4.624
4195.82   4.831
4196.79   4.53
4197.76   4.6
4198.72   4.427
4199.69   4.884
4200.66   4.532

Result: -3.6 AA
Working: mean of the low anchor 5.37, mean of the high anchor 4.92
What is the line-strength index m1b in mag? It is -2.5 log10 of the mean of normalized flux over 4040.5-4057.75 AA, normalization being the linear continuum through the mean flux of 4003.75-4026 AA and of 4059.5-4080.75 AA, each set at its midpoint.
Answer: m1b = 0.06 mag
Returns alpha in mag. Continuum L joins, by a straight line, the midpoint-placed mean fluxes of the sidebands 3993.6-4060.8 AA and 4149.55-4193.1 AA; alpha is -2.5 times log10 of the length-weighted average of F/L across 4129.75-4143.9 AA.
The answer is -0.09 mag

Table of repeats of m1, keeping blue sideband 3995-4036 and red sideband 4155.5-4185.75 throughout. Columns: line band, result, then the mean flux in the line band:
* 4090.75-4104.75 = -1.7 AA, 5.76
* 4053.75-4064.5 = 0.3 AA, 5.1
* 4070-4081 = -0.3 AA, 5.36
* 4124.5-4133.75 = -0.9 AA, 5.51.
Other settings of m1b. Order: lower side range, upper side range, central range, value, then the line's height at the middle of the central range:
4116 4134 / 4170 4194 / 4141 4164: 0.05 mag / 5.21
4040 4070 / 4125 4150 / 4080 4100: -0.07 mag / 5.2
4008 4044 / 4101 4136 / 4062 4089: 0.04 mag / 5.5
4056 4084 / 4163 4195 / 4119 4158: -0.06 mag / 5.01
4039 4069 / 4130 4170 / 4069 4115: -0.10 mag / 5.09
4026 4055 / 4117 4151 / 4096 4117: -0.09 mag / 5.33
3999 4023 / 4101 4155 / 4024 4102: 0.03 mag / 5.47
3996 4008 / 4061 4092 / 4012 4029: 0.03 mag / 5.54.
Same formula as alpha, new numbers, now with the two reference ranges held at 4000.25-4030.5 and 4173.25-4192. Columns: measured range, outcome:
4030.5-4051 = 0.06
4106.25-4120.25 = -0.14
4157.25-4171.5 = -0.01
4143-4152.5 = -0.03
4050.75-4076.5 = 0.01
